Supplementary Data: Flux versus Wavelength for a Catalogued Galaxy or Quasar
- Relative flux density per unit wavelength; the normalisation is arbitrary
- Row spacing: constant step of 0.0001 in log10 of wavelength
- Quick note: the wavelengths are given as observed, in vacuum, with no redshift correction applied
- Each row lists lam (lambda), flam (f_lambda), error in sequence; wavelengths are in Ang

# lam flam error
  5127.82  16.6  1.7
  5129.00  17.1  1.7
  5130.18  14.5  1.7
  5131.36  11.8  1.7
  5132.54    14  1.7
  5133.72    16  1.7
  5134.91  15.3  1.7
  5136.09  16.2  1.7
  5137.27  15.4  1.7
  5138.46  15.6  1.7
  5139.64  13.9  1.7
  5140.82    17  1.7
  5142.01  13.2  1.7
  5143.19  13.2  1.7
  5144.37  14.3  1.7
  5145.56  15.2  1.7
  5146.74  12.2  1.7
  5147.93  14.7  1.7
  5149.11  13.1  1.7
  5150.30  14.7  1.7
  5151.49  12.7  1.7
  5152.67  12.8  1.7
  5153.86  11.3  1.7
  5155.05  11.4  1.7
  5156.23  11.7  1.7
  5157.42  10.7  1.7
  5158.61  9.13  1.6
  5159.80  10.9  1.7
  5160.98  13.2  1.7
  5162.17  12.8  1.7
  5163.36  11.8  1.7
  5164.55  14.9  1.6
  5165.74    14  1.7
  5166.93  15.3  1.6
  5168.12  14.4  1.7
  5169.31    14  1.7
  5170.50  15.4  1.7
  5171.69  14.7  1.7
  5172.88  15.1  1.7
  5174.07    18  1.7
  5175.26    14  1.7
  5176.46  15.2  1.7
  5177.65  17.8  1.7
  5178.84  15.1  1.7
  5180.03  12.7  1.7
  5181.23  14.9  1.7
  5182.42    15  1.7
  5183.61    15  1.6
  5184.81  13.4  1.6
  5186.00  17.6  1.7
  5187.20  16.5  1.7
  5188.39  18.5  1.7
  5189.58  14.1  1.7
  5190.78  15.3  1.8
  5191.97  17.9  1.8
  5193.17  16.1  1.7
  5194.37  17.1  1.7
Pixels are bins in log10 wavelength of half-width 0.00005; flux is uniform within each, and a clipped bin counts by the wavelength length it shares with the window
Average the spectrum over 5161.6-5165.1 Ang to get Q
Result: 13.1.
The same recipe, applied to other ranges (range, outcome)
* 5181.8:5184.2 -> 15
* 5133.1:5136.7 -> 15.8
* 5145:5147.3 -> 13.7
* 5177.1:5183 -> 15.1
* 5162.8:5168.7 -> 14.1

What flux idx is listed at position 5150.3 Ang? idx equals 14.7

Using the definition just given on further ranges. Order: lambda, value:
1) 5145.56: 15.2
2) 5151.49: 12.7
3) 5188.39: 18.5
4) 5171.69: 14.7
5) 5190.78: 15.3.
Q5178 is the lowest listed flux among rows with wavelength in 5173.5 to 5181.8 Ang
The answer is 12.7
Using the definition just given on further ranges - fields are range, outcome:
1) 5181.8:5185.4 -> 13.4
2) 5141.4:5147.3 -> 12.2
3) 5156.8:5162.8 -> 9.13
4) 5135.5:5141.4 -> 13.9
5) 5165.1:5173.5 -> 14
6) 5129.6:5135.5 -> 11.8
